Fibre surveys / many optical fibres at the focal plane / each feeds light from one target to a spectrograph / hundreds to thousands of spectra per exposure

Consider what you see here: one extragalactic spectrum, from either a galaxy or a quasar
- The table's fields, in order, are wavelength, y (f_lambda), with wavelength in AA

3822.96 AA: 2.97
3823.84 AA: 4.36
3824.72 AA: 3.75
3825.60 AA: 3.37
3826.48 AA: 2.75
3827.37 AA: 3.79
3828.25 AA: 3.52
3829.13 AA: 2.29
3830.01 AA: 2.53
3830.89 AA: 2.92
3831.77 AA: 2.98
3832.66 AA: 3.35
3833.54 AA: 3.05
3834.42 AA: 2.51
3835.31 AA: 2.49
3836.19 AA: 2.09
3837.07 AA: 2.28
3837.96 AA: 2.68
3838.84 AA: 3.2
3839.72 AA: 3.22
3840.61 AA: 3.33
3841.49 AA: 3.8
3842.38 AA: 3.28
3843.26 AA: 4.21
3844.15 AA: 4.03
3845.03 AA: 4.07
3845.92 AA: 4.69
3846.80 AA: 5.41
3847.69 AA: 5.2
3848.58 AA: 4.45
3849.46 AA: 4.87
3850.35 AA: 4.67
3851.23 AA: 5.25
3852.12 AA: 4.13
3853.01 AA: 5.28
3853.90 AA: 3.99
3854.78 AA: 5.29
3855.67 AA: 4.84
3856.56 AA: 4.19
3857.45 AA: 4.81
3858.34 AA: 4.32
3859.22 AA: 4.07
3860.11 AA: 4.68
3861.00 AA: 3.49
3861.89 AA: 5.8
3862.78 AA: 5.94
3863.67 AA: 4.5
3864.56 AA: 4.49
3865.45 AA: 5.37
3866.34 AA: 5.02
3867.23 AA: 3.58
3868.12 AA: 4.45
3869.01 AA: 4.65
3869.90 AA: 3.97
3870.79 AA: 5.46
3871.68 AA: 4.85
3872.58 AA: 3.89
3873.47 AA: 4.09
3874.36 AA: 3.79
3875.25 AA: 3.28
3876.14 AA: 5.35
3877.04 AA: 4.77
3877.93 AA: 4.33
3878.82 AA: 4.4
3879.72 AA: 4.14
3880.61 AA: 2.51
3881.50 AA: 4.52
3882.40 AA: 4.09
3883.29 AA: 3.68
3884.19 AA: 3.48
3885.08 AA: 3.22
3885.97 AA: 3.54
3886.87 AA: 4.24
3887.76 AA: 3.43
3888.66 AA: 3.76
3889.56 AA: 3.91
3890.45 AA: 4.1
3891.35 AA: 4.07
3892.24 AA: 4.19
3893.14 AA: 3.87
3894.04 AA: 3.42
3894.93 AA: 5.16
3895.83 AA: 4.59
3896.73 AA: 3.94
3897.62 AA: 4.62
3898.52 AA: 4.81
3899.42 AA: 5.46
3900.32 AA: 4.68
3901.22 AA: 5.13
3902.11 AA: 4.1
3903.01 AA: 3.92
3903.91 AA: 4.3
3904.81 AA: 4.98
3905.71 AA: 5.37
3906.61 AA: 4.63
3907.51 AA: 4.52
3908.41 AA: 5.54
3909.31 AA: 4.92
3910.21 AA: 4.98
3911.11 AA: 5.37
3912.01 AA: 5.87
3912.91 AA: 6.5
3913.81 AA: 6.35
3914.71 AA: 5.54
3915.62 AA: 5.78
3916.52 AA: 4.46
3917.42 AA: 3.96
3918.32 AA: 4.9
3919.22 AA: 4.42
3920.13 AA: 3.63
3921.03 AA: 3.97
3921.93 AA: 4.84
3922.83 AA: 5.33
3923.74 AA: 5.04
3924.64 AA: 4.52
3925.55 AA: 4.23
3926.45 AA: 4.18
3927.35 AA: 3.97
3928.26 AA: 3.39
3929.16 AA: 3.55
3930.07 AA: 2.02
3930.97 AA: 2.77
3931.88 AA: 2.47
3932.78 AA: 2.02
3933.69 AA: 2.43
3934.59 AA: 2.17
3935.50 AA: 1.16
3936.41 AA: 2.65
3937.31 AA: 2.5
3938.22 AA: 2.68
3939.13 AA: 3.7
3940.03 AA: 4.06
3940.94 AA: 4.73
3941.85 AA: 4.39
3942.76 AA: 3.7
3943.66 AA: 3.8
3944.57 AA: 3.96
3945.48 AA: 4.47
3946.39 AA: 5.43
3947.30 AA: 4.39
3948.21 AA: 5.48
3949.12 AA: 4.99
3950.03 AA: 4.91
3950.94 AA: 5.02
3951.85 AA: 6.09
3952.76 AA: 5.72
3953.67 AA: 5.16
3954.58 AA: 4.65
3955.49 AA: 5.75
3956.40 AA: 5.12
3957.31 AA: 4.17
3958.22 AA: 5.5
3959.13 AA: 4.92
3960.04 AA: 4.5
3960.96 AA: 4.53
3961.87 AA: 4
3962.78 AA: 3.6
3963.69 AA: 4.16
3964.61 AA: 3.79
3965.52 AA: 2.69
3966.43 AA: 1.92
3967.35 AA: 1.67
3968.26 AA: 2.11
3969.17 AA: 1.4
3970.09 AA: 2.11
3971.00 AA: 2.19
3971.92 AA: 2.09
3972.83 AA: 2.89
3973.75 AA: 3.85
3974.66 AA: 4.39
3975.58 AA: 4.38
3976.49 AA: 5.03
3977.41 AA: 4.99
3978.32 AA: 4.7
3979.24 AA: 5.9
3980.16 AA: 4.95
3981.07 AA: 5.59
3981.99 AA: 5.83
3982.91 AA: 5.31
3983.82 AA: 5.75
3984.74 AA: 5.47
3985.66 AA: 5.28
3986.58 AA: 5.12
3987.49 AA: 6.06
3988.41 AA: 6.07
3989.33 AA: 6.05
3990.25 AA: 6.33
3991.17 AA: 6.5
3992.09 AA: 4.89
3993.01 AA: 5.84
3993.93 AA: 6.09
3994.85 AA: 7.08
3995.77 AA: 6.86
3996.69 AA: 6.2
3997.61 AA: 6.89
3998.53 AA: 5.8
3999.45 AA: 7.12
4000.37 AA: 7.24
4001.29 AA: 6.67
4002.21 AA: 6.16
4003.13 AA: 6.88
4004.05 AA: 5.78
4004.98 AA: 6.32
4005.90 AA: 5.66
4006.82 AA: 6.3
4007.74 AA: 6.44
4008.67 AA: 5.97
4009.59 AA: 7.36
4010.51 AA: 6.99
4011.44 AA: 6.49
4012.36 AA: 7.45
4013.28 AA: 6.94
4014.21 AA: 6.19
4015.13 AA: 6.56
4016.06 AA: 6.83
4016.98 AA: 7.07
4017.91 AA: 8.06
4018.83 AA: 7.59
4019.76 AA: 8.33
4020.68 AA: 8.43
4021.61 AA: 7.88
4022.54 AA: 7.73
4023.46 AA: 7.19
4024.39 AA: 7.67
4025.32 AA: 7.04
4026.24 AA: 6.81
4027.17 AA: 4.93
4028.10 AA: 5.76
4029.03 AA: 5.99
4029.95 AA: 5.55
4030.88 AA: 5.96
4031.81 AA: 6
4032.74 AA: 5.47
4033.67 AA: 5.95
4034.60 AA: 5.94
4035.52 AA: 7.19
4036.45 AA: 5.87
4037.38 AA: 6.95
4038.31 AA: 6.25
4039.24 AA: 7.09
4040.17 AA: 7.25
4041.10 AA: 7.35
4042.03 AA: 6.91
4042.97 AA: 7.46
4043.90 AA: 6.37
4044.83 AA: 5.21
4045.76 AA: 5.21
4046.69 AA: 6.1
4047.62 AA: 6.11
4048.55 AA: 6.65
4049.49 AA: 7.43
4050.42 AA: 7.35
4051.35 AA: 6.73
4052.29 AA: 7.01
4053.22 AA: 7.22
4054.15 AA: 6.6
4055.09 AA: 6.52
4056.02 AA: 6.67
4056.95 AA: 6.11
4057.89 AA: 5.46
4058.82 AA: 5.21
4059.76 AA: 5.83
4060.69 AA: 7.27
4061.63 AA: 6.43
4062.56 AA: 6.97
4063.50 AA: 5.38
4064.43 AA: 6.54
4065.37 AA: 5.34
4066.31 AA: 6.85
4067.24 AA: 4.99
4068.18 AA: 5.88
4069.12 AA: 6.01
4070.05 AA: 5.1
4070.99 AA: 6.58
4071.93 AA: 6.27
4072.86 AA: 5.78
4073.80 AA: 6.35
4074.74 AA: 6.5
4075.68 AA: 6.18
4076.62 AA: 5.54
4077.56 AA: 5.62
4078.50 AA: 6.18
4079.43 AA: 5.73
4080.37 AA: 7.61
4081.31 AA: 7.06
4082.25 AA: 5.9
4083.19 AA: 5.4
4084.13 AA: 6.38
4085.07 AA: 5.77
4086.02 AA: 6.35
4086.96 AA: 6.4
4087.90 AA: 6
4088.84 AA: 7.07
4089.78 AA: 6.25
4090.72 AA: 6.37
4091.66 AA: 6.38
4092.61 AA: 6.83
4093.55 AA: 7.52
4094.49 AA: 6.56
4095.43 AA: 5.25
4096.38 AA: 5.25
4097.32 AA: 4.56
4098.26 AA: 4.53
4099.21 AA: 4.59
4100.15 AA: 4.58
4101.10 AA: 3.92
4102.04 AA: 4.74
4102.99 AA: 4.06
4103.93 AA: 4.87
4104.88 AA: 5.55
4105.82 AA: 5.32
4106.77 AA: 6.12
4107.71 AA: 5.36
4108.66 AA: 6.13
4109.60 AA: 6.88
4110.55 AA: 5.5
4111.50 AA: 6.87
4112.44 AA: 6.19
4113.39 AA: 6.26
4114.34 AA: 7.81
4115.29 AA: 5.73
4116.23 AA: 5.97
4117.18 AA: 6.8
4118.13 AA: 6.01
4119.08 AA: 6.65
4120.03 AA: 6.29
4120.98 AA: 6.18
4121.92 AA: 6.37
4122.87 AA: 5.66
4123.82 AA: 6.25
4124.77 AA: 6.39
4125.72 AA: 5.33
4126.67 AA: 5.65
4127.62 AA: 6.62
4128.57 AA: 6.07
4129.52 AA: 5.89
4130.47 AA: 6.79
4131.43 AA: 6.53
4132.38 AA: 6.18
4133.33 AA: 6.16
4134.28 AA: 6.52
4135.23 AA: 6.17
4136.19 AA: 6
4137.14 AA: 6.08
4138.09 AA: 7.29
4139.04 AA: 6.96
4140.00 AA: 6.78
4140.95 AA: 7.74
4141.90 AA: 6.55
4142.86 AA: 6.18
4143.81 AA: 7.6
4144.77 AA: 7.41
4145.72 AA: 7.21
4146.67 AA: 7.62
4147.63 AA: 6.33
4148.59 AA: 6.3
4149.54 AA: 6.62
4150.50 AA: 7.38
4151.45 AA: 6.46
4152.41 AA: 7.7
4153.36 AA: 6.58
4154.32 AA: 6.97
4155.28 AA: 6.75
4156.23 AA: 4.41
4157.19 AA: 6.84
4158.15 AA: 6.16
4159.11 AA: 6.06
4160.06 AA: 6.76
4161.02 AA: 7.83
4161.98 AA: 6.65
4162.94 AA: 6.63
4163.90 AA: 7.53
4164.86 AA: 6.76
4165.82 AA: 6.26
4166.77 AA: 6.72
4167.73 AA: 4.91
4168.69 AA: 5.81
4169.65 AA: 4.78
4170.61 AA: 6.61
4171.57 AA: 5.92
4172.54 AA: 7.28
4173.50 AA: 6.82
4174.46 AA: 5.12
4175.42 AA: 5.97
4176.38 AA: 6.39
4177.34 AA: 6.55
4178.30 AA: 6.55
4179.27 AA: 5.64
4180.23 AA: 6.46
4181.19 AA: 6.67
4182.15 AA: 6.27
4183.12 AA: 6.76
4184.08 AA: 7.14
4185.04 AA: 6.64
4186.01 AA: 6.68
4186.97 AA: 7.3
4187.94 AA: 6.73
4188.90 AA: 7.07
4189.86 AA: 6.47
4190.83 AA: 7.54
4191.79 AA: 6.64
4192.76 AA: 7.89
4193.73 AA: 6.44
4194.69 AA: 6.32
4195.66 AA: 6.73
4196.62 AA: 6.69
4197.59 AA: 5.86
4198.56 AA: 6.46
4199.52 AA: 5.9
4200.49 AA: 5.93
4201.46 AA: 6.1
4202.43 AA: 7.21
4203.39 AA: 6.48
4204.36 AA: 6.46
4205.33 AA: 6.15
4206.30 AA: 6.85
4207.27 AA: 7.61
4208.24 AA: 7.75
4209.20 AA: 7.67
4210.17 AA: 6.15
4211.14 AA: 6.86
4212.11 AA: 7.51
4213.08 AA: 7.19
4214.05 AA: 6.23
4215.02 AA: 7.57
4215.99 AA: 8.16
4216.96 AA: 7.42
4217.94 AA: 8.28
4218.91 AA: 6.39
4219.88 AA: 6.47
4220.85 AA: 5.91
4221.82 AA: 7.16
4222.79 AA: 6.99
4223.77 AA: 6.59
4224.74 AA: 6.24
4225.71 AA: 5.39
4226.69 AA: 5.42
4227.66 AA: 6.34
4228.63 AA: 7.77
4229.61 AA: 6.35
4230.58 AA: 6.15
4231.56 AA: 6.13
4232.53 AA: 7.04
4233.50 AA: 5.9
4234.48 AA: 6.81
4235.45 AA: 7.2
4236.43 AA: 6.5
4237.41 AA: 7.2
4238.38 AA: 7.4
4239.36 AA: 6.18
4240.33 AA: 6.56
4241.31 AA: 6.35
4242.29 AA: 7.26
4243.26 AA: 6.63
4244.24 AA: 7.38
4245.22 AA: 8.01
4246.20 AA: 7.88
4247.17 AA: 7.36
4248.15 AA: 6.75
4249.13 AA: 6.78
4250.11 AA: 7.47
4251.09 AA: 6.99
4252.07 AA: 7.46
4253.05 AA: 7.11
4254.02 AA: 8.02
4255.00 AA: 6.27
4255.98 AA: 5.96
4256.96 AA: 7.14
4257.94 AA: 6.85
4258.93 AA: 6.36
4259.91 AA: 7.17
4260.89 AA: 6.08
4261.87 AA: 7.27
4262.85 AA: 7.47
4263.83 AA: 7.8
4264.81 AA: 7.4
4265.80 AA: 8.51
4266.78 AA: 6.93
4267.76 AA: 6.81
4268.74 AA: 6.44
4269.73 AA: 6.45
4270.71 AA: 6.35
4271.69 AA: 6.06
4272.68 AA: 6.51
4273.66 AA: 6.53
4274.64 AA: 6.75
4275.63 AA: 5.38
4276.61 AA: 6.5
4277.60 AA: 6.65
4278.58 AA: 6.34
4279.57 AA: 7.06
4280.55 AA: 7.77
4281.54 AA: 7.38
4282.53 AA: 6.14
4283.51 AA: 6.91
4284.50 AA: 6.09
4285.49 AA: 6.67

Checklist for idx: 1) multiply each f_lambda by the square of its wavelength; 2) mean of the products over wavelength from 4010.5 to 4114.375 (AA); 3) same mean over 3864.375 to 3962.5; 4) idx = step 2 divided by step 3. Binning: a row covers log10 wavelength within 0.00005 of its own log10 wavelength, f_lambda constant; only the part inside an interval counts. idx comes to 1.6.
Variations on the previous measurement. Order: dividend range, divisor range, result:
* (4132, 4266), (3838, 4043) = 1.55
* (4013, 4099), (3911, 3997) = 1.52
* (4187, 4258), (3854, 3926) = 1.78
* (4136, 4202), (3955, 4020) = 1.33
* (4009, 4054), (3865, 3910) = 1.68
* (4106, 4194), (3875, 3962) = 1.69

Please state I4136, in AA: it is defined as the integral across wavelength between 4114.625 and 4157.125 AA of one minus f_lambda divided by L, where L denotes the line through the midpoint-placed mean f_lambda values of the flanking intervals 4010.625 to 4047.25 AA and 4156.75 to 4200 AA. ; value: 0.49 AA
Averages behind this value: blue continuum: 6.69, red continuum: 6.52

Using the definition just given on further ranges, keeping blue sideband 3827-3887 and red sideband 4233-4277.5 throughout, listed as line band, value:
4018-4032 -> -4.5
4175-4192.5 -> -0.8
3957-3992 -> 3.7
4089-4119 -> 0.1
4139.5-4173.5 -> -2.5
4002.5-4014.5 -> -3.3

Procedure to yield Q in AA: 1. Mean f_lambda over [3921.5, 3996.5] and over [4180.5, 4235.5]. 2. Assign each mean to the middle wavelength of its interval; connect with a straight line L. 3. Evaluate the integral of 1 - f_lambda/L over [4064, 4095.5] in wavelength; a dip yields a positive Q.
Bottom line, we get -4.1 AA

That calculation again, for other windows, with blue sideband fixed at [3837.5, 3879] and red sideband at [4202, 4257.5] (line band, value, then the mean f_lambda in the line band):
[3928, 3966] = 7.8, 3.98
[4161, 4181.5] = 0.5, 6.32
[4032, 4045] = -2.1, 6.54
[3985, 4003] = -3.1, 6.23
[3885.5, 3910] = 1.4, 4.42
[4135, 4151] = -1.4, 6.85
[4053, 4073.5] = -1.2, 6.13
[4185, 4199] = -0.3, 6.77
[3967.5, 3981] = 4.0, 3.66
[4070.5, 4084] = -0.7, 6.2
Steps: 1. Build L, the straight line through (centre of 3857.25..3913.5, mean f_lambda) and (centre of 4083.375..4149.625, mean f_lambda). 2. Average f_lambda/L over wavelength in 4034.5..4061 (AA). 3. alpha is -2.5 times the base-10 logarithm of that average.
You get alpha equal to -0.16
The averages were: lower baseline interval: 4.46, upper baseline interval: 6.15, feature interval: 6.53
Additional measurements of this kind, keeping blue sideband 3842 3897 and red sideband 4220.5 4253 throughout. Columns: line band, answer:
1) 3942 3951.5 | 0.05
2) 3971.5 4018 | -0.14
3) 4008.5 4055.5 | -0.24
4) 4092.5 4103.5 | 0.14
